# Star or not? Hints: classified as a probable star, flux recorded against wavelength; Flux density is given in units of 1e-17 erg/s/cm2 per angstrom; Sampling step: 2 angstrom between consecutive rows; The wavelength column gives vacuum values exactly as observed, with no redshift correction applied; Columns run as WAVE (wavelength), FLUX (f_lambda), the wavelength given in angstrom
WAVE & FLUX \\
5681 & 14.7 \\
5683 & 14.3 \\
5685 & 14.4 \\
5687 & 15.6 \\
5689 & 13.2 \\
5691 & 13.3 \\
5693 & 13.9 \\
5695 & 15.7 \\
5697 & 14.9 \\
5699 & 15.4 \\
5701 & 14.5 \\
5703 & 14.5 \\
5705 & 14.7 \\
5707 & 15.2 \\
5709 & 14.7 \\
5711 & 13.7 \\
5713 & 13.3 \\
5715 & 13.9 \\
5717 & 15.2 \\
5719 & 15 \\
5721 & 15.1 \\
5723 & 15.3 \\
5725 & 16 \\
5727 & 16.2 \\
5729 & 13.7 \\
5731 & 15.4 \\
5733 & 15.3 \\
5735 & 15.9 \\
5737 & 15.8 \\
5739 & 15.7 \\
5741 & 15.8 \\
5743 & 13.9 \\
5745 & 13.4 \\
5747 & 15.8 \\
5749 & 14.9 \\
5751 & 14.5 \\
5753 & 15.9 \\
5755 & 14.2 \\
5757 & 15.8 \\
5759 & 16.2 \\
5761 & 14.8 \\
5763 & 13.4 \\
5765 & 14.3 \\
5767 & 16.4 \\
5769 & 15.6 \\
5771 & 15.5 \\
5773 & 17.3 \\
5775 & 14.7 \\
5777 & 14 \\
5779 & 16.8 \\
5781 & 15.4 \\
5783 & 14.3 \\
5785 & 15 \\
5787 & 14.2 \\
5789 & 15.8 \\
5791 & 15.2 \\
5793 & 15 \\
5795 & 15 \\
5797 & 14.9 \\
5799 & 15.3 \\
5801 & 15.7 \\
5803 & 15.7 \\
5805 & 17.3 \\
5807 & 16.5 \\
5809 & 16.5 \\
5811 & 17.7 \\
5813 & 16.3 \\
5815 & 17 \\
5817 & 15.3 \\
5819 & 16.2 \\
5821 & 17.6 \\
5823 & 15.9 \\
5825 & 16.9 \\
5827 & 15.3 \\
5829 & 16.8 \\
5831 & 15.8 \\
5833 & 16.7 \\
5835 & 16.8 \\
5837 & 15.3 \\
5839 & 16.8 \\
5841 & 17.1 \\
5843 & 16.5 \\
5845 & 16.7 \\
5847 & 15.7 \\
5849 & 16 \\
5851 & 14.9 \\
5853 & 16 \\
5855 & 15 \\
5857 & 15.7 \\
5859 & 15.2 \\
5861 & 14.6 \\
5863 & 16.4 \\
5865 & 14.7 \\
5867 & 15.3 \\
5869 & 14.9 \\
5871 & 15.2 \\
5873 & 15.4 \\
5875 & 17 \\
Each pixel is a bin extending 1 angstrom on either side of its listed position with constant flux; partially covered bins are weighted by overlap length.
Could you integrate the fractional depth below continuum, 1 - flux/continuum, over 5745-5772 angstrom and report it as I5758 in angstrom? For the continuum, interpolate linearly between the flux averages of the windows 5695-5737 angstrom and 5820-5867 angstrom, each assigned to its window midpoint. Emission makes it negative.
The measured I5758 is 0.3 angstrom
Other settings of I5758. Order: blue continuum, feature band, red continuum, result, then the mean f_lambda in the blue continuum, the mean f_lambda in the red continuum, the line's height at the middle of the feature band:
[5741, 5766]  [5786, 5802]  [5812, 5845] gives 0.5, 14.8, 16.4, 15.7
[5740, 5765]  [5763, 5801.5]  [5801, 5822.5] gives 1.2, 14.9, 16.6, 15.7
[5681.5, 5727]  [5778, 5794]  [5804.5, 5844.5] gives 0.7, 14.7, 16.5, 15.9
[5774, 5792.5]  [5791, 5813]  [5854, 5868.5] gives -1.2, 15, 15.3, 15.1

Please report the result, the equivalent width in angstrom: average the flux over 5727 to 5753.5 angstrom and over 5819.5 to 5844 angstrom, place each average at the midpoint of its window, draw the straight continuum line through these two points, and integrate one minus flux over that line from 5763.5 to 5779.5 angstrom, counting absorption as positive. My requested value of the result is 0.1 angstrom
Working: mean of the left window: 15.1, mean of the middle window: 15.5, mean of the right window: 16.5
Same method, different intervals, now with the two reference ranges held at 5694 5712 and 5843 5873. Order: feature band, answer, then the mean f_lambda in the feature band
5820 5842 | -1.6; 16.5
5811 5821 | -0.8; 16.5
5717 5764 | -0.5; 15.1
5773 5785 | -0.1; 15.2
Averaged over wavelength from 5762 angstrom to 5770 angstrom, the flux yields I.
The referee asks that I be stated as 14.9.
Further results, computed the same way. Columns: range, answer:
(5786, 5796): 15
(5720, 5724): 15.2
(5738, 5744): 15.1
